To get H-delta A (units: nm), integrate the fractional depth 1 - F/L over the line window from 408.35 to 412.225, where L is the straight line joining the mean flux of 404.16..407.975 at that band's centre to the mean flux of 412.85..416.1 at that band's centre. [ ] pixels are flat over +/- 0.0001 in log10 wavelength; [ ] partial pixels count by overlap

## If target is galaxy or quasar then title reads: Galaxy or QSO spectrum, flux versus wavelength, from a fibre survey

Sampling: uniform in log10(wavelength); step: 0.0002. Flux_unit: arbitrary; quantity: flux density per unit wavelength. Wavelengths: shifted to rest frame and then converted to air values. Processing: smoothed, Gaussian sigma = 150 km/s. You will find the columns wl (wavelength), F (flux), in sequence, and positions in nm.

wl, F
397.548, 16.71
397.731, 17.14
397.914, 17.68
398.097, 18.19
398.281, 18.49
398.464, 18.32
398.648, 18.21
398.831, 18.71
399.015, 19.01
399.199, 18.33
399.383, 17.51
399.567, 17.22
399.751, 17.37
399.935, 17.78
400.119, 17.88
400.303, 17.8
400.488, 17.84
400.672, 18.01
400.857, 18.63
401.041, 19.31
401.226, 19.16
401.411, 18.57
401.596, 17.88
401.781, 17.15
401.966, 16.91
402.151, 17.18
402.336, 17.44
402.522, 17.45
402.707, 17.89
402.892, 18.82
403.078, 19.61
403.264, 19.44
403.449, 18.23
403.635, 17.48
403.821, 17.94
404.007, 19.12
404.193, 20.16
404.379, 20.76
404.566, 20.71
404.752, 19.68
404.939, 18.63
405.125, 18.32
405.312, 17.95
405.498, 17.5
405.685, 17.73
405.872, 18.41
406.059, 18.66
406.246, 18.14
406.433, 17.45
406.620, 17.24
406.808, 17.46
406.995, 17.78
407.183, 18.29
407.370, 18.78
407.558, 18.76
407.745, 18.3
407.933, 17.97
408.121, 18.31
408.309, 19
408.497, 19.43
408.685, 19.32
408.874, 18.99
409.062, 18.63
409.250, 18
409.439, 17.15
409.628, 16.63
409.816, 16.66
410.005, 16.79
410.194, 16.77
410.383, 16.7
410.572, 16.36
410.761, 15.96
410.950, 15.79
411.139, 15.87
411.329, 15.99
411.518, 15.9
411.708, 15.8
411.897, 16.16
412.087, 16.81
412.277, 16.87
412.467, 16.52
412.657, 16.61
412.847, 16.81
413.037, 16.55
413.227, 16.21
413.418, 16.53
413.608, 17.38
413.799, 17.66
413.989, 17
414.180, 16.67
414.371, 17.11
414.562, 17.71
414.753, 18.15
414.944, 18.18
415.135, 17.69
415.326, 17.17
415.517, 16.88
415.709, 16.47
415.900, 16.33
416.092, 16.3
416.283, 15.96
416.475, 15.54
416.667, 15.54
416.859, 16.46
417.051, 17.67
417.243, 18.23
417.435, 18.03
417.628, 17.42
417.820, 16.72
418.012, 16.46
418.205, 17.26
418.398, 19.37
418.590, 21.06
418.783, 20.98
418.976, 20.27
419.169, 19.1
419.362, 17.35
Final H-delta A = 0.17 nm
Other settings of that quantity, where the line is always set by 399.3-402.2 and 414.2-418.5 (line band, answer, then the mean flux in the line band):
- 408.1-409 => -0.079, 19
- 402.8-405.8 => -0.195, 18.9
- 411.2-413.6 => 0.124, 16.4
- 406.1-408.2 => -0.057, 18.1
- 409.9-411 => 0.063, 16.4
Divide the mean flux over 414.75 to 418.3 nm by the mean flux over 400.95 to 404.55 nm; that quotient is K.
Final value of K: 0.92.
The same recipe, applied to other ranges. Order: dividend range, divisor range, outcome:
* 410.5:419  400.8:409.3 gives 0.92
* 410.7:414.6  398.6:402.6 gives 0.92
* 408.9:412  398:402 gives 0.92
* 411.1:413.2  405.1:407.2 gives 0.92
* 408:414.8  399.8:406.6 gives 0.93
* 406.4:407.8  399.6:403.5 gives 1.00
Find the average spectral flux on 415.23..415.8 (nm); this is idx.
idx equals 16.8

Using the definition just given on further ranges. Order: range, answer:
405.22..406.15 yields 18.1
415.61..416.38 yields 16.3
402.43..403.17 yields 18.5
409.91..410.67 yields 16.6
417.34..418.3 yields 17.2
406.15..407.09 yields 17.6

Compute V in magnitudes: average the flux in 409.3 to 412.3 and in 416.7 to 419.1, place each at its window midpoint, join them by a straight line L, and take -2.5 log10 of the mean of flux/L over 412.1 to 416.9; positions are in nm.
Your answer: 0.035 mag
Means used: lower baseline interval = 16.4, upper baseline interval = 18.3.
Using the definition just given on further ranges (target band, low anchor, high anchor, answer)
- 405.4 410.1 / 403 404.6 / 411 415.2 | 0.01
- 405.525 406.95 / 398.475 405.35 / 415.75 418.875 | 0.02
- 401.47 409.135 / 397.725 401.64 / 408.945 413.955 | -0.06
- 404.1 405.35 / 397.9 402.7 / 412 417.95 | -0.11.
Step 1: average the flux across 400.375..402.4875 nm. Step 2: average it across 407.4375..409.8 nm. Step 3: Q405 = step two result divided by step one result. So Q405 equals 1.02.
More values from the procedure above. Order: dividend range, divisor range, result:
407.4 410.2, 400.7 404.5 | 0.98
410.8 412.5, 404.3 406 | 0.86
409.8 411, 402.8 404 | 0.88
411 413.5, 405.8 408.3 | 0.90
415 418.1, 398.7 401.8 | 0.93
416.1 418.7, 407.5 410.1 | 0.96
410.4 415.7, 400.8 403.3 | 0.92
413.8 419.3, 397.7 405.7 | 0.96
